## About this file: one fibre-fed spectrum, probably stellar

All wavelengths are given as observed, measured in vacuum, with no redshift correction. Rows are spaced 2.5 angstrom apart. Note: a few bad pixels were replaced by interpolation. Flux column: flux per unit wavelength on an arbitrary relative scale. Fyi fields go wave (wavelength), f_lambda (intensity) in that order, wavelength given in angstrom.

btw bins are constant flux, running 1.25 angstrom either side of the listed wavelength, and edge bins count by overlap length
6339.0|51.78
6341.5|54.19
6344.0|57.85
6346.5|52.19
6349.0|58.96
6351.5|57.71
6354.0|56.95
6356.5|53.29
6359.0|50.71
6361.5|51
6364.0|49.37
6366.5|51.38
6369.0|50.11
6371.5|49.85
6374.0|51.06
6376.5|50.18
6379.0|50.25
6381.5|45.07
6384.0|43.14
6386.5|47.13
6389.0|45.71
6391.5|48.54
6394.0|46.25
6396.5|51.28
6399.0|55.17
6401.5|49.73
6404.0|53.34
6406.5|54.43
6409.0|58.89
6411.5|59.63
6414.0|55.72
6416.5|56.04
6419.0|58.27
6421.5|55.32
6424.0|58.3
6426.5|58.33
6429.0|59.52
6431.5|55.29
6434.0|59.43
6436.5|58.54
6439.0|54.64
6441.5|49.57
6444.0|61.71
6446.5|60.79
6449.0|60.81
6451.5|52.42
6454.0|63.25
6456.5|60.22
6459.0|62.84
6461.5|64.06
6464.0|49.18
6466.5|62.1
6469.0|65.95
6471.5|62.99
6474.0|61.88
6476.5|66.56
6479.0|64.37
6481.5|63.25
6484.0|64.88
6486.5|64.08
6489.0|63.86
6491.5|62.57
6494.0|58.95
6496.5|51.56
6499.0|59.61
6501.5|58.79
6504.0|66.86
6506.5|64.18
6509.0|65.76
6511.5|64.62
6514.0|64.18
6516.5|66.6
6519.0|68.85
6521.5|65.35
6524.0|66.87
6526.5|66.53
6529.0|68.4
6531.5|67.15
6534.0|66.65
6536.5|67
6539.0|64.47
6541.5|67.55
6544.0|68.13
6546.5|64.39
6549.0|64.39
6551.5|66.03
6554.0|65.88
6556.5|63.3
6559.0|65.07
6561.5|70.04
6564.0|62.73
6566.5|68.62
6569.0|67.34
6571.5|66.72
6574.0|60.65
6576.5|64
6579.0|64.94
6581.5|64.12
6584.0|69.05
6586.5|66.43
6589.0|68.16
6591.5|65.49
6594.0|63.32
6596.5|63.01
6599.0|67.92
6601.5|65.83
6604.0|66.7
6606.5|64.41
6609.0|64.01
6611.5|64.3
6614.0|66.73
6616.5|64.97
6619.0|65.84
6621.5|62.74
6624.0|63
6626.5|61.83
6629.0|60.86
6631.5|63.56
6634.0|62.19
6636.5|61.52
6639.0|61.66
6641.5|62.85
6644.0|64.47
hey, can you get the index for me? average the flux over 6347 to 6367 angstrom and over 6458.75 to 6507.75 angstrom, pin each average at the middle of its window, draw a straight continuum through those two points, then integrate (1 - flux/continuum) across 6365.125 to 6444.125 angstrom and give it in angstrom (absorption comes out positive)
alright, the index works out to 5.3 angstrom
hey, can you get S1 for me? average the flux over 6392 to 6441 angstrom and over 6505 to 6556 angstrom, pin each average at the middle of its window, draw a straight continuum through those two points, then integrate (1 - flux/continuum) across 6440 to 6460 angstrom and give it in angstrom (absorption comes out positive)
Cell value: -0.1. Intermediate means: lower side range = 55.5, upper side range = 66.1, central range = 58.8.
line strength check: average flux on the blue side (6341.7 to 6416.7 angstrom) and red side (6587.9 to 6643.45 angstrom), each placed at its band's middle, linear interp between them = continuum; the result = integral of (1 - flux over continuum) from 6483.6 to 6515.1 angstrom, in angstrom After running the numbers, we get -2.2 angstrom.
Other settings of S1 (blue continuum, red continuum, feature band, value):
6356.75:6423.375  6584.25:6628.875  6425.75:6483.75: -4.62 angstrom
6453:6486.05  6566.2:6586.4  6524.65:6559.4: -0.82 angstrom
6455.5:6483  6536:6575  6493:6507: 0.81 angstrom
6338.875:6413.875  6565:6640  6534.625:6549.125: -1.16 angstrom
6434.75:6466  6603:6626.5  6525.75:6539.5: -1.21 angstrom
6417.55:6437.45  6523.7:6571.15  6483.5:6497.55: 0.31 angstrom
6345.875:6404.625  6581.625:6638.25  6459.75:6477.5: -1.74 angstrom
